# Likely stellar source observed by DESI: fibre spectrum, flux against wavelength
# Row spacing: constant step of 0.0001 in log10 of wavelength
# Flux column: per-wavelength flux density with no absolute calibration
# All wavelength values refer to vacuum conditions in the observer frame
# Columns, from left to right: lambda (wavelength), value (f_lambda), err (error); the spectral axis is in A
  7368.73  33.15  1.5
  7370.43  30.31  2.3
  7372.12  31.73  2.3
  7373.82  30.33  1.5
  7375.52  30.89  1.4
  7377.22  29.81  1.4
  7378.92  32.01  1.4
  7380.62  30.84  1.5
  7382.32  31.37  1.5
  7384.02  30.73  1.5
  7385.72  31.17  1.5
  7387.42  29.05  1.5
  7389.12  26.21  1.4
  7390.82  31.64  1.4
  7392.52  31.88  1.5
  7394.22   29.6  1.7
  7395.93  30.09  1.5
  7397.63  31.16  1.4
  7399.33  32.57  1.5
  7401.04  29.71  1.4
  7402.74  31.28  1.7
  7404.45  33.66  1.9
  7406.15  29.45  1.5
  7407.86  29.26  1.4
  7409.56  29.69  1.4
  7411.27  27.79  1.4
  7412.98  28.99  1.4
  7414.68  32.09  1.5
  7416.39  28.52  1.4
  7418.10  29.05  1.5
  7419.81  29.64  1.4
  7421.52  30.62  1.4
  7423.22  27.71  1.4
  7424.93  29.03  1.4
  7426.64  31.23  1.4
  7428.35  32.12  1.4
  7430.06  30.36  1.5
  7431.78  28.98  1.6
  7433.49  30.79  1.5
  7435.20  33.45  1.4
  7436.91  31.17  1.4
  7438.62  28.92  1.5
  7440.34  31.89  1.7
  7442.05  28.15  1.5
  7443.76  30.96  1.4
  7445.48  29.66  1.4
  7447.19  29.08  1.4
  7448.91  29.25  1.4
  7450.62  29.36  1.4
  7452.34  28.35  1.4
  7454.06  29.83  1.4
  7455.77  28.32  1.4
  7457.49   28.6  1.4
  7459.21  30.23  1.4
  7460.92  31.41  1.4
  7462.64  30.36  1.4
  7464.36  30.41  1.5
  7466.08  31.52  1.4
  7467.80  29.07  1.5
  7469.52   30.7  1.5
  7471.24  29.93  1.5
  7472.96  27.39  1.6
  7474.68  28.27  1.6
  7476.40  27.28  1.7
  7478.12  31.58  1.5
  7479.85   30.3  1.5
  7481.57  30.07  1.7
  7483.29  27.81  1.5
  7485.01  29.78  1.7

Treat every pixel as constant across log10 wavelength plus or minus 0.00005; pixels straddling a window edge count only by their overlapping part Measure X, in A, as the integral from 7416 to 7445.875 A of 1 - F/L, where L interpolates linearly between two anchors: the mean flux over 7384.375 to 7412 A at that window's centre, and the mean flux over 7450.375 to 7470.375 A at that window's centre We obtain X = -0.10 A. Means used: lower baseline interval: 30.3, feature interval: 30.2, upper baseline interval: 29.9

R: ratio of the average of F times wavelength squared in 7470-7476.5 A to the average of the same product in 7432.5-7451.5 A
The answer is 0.95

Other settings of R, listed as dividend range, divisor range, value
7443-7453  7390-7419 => 0.98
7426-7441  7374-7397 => 1.03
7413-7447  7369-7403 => 1.00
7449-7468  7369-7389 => 0.99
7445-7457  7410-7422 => 1.00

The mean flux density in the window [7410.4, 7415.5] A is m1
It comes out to 29.6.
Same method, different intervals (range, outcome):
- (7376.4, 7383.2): 31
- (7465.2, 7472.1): 30.3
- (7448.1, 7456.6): 29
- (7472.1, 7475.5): 27.8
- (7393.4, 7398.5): 30.3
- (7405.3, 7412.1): 29.1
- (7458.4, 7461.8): 30.9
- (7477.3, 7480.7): 30.9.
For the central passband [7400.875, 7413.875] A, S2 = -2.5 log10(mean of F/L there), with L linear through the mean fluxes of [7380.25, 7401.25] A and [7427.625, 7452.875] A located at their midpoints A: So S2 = 0.01 mag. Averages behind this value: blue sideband 30.5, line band 30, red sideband 30.2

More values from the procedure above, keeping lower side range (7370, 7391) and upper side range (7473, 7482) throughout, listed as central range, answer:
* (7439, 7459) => 0.008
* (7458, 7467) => -0.045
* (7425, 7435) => -0.032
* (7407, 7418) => 0.025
